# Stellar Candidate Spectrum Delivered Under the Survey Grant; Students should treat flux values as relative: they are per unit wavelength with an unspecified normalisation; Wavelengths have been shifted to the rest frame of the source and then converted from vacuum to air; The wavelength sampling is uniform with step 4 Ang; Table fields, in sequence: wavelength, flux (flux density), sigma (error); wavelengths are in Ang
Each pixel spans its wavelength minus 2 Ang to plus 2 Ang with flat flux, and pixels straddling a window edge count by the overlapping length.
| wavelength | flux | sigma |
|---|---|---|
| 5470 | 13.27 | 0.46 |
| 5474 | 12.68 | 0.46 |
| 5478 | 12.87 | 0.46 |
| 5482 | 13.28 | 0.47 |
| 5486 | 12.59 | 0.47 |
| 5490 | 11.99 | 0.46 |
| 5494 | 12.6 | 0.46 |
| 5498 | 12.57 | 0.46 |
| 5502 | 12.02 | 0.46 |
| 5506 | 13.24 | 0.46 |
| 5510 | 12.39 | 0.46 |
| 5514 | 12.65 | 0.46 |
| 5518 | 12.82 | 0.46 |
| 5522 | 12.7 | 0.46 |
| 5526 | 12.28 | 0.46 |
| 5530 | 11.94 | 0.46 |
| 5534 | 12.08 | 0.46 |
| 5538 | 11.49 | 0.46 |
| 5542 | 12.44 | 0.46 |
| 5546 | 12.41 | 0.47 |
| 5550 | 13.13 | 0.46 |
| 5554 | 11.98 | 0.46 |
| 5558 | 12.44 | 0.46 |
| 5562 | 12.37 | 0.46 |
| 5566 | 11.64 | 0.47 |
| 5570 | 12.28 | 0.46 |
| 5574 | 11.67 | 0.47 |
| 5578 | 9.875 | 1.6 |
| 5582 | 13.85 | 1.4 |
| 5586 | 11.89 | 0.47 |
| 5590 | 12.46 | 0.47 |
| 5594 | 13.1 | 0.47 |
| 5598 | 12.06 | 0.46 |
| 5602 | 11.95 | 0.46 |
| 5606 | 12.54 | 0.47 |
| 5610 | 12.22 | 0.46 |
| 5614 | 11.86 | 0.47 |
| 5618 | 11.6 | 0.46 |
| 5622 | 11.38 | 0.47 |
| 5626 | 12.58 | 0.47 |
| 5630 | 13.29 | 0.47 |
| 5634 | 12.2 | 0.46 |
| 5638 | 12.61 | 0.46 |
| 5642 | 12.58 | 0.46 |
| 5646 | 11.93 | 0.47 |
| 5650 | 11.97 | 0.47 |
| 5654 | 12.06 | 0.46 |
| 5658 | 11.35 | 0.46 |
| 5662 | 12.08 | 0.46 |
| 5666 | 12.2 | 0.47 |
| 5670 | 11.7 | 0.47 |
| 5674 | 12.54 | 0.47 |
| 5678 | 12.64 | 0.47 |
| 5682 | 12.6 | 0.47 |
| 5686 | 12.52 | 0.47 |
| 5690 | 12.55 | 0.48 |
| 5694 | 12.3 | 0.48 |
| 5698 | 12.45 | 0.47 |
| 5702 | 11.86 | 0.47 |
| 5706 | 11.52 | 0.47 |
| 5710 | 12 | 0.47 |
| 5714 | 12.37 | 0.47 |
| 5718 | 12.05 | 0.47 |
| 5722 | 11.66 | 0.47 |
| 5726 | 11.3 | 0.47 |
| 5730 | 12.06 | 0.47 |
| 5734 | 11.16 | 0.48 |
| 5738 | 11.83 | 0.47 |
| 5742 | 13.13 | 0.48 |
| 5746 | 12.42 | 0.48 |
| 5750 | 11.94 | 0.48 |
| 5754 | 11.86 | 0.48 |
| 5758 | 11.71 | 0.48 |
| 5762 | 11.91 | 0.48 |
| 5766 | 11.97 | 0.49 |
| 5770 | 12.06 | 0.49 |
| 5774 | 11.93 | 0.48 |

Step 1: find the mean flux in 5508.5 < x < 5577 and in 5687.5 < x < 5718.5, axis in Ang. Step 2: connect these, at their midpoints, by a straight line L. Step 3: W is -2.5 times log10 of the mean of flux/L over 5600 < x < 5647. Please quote 0.00 mag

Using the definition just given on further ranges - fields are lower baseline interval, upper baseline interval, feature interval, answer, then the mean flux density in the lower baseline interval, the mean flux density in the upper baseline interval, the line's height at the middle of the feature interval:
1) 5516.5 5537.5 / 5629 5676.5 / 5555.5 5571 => 0.008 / 12.3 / 12.2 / 12.3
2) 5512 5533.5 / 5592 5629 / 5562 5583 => 0.043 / 12.5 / 12.2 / 12.3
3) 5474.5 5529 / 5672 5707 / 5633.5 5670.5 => 0.029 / 12.6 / 12.4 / 12.4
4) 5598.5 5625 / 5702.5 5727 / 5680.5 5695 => -0.056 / 12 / 11.8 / 11.9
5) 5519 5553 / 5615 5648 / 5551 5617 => 0.013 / 12.3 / 12.3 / 12.3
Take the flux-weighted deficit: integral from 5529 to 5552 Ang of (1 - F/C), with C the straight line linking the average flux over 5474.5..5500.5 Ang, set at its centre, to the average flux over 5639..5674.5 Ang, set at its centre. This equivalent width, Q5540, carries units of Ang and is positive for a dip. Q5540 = 0.4 Ang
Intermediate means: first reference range 12.6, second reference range 12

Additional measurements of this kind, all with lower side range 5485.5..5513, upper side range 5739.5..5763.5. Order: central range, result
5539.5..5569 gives 0.21 Ang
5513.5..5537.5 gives 0.22 Ang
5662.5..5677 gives 0.11 Ang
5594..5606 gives 0.08 Ang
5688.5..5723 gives 0.36 Ang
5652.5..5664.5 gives 0.43 Ang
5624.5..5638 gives -0.40 Ang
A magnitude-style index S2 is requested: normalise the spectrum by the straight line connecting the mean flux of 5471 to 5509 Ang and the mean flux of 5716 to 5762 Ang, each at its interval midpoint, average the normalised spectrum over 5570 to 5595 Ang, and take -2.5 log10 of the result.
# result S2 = 0.02 mag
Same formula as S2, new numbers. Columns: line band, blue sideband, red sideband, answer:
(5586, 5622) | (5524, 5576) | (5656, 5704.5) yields 0.00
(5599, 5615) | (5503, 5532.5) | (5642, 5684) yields 0.01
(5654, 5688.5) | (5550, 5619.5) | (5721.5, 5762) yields -0.02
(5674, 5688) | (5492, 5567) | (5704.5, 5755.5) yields -0.05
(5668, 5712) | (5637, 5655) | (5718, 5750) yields -0.01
